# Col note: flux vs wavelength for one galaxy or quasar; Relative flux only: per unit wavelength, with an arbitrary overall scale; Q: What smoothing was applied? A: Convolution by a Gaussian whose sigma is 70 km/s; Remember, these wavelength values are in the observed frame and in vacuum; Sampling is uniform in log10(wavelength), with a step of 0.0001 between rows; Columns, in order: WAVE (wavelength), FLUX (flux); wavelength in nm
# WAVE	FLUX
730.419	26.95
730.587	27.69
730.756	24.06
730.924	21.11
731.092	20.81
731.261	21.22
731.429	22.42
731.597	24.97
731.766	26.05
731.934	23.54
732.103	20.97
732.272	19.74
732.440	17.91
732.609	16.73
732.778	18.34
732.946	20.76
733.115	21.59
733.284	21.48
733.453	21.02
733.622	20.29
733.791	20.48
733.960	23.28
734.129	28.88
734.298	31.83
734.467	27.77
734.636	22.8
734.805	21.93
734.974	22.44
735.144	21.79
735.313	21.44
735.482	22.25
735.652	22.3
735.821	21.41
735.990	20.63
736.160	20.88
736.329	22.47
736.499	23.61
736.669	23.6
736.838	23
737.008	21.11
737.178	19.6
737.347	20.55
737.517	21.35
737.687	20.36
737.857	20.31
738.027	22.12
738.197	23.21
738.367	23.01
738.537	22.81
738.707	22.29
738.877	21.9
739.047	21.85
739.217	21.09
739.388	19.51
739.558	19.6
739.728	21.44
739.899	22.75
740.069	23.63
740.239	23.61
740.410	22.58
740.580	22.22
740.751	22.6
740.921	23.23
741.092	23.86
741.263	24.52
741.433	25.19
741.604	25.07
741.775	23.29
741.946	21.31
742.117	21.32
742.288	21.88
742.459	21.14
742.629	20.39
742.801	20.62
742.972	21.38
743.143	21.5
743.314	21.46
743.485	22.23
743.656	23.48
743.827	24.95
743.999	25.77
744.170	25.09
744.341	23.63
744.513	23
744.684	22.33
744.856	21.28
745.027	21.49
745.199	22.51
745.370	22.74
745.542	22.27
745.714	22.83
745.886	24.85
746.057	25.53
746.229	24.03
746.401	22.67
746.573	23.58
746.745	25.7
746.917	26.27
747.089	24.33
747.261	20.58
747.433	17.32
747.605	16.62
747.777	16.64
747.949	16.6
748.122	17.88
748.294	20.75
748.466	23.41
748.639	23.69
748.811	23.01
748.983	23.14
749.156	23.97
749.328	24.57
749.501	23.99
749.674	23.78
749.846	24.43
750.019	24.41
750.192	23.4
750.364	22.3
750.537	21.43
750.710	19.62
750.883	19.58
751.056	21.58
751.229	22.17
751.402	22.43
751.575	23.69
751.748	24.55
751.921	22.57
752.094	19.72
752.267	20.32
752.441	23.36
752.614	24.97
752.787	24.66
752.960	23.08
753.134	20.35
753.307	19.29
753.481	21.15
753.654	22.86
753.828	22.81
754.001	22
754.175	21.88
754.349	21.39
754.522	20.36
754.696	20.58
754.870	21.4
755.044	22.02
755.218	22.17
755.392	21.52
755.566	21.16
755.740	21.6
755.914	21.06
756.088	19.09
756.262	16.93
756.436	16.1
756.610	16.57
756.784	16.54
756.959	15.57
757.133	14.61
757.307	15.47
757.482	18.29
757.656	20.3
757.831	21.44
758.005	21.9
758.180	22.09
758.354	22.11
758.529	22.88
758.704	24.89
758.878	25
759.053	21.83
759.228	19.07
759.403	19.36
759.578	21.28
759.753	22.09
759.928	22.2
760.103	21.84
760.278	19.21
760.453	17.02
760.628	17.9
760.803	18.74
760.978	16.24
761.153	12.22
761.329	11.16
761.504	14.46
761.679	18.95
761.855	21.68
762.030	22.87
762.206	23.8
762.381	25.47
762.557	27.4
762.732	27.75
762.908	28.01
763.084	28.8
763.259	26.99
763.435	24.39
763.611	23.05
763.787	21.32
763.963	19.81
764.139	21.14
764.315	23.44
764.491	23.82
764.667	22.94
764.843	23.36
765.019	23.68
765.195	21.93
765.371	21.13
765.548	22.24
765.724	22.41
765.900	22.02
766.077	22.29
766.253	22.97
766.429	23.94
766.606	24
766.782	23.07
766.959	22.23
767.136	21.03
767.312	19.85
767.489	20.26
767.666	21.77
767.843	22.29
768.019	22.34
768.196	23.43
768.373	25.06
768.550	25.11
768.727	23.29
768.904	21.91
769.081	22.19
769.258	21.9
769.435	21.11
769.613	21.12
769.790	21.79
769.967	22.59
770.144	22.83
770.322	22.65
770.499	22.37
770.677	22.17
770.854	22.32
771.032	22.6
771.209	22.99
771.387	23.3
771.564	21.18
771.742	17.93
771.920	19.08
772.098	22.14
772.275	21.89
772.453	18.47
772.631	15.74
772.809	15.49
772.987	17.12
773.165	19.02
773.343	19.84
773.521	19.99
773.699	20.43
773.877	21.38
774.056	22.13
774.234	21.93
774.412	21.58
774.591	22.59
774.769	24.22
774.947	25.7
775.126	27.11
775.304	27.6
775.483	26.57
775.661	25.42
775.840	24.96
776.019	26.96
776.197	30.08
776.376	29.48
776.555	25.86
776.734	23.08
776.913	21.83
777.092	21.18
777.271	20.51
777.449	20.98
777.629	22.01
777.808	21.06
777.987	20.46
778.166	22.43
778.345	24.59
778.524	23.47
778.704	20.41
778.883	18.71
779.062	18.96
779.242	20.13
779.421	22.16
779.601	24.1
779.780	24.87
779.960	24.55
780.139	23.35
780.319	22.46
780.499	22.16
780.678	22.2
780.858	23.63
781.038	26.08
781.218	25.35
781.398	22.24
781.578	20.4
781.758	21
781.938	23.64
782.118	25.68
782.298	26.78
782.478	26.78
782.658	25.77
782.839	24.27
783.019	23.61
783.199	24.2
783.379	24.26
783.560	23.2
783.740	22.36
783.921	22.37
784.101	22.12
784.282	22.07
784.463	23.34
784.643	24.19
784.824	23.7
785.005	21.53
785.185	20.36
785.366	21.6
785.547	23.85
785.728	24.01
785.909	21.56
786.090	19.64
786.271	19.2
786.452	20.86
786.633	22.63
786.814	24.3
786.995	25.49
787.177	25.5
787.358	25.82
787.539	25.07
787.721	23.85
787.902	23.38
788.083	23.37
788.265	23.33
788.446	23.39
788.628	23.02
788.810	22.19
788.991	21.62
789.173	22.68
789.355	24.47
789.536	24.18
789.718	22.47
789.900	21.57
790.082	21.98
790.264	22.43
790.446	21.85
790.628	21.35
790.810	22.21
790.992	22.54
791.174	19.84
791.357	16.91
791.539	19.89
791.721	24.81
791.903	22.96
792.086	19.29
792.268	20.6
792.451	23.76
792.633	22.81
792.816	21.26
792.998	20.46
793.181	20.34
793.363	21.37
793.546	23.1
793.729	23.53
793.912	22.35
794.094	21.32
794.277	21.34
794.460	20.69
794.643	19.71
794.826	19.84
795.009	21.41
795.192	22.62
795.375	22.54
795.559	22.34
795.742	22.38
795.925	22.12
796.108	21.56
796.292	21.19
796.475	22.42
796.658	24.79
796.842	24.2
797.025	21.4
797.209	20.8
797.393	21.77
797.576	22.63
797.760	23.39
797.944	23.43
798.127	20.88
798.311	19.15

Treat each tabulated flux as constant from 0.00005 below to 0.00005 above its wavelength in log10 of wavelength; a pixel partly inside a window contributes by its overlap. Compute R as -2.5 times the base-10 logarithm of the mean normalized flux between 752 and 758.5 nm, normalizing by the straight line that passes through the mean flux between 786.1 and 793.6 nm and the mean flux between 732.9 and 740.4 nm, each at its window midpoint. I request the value 0.09 mag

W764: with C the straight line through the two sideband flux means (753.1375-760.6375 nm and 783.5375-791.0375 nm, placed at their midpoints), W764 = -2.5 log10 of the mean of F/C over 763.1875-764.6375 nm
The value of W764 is -0.10 mag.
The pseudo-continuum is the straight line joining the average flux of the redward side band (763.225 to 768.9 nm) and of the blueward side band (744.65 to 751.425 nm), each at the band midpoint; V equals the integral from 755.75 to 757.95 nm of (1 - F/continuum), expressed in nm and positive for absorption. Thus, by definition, 0.45 nm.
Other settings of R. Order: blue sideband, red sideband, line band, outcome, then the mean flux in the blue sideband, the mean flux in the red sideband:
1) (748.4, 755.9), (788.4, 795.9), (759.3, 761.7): 0.23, 22.3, 21.8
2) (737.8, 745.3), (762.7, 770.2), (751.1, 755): 0.03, 22.5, 22.9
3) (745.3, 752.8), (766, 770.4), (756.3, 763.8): 0.09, 22.4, 22.4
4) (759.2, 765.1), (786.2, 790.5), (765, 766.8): -0.04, 21.5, 23.1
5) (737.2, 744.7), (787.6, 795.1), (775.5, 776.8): -0.20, 22.4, 21.9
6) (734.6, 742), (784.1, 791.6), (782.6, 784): -0.06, 22.2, 22.5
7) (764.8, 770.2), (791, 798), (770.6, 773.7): 0.11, 22.4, 21.8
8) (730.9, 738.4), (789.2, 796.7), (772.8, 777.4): -0.07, 22.1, 21.8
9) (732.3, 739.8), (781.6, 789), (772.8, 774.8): 0.12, 21.9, 23.3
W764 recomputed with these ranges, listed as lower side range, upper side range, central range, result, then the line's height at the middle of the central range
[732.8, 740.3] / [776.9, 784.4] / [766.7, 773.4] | 0.07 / 22.7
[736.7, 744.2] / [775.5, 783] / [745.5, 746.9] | -0.08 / 22.4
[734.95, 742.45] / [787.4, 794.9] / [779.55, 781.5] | -0.08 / 22.1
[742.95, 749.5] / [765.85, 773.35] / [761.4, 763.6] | -0.11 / 21.8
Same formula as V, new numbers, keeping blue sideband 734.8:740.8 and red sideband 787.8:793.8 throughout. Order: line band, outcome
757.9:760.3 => 0.005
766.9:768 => 0.035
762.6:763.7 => -0.228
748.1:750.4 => -0.137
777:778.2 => 0.046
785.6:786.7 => 0.035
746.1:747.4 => -0.105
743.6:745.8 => -0.129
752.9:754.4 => 0.021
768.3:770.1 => -0.049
